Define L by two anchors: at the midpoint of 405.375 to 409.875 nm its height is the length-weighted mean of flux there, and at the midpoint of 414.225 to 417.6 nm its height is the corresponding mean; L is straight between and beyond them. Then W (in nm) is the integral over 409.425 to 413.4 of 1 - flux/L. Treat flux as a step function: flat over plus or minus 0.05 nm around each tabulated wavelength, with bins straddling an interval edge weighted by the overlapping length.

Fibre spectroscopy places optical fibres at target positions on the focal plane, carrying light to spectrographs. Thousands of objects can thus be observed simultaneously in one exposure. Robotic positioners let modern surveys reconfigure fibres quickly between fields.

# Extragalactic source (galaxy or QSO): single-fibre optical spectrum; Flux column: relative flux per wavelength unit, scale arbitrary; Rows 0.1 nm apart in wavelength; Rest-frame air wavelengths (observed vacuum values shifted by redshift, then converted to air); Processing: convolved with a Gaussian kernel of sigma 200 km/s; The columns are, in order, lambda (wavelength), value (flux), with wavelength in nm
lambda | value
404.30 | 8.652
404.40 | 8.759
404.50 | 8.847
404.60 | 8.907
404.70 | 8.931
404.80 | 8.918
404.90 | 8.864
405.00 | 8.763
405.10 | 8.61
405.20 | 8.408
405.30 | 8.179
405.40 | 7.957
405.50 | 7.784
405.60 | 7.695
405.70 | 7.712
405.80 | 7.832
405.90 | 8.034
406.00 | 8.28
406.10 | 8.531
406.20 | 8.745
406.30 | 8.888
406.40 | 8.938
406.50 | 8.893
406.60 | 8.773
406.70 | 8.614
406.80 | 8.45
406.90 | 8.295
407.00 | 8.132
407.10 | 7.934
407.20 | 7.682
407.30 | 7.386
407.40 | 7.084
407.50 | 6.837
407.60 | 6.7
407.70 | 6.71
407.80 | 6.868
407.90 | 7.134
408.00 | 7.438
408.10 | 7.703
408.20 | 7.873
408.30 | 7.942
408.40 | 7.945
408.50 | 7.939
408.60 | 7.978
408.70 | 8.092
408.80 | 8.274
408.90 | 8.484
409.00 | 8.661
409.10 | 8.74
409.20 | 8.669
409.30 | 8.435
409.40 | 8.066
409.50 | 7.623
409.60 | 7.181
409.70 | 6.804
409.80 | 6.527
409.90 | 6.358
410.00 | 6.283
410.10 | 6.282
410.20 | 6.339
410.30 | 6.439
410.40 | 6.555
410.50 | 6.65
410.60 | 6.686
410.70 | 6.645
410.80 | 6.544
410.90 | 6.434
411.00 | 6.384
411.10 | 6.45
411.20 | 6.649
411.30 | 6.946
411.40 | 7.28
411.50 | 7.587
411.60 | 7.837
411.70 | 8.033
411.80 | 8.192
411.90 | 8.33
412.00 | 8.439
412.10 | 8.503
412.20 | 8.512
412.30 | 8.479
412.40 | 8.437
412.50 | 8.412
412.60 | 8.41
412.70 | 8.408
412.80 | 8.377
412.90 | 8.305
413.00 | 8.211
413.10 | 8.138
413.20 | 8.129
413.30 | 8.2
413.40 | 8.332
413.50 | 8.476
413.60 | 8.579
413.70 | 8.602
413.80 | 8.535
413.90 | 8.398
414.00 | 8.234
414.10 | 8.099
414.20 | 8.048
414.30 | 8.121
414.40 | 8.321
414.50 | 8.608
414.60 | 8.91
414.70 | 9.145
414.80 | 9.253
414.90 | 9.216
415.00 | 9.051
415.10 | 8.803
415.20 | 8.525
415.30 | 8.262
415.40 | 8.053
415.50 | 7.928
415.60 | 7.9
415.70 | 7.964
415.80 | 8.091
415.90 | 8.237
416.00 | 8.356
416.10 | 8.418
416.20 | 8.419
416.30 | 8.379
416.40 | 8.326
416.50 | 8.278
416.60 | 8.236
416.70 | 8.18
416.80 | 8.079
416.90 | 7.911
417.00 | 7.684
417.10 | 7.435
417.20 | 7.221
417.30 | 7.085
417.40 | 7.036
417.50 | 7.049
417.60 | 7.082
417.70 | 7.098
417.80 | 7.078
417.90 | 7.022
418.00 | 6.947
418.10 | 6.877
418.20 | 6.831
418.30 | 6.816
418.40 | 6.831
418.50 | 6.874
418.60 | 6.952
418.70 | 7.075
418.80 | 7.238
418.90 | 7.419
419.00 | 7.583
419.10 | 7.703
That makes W 0.29 nm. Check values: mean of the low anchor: 7.91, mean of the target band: 7.45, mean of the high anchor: 8.18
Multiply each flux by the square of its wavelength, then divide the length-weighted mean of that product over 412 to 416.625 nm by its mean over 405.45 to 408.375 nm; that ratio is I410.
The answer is 1.10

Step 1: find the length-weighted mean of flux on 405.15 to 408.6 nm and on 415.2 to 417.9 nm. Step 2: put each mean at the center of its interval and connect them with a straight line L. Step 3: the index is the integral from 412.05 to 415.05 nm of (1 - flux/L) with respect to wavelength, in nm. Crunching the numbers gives -0.24 nm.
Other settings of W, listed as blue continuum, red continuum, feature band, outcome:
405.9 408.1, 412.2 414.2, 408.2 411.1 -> 0.28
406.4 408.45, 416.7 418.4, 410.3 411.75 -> 0.13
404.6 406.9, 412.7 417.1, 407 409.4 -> 0.18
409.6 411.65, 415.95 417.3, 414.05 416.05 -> -0.20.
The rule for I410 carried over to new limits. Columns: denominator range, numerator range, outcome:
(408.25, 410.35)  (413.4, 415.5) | 1.16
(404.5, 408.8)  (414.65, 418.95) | 1.01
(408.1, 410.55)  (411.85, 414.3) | 1.13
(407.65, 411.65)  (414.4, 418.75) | 1.11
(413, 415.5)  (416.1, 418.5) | 0.89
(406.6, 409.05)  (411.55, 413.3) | 1.09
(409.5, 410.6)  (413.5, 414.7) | 1.30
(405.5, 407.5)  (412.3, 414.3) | 1.06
